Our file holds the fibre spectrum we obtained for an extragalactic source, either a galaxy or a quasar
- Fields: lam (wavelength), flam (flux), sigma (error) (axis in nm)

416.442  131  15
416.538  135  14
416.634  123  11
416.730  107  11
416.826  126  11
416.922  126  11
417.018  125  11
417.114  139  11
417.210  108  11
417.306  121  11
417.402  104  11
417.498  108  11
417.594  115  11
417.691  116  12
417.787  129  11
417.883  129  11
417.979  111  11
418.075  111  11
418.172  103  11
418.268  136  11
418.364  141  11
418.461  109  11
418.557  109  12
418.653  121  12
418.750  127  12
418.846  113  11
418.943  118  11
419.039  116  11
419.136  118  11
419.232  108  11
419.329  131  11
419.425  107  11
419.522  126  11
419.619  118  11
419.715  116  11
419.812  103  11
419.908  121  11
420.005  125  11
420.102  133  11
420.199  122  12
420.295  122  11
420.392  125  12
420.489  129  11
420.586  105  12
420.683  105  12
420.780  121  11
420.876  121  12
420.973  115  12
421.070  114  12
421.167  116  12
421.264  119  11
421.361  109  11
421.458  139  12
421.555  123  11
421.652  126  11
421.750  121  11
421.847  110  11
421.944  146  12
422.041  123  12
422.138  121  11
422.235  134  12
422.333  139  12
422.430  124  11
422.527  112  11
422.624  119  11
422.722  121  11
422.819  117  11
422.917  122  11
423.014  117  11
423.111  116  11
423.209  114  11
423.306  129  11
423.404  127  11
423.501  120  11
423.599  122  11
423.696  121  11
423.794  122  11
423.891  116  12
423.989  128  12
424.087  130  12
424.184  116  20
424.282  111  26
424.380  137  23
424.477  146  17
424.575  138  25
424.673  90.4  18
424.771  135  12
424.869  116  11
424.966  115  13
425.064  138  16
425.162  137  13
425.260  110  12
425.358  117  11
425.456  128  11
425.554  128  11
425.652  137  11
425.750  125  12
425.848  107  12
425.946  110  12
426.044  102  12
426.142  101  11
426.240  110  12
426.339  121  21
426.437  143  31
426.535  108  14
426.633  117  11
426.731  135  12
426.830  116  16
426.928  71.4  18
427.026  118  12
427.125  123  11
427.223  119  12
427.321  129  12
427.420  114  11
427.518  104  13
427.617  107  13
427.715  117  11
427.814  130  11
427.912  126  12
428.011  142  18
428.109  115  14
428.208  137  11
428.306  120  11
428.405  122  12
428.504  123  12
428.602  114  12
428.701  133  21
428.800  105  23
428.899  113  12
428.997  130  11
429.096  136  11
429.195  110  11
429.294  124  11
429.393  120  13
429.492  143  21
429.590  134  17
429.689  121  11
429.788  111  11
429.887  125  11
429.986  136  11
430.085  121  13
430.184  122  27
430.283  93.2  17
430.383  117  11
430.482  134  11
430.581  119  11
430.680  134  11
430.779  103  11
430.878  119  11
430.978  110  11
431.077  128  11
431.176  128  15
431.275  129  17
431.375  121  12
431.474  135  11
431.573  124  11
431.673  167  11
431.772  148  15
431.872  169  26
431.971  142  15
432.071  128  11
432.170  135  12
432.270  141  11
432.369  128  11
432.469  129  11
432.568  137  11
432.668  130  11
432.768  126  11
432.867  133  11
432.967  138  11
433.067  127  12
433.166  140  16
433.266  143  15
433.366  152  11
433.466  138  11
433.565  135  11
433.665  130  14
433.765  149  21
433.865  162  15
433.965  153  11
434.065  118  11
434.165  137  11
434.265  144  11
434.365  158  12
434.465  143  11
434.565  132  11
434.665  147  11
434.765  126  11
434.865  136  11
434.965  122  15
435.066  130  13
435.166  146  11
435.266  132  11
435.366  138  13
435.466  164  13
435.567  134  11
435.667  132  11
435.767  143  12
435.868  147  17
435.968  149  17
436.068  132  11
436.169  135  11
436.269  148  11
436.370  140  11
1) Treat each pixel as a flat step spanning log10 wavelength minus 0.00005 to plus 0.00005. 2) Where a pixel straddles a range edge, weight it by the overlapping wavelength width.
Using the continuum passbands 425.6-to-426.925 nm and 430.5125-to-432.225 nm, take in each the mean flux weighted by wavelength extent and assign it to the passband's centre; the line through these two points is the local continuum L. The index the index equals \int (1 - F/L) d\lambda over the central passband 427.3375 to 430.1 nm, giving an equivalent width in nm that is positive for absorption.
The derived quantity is 0.023 nm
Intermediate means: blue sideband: 116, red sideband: 132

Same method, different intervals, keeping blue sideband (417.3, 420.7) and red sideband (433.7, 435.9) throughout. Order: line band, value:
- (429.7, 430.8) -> 0.11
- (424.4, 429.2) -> 0.32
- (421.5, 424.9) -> 0.02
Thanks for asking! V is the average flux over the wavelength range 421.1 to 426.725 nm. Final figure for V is 122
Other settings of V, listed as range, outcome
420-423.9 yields 122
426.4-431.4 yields 121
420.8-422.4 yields 123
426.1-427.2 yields 115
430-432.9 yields 129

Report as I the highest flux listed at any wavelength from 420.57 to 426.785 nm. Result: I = 146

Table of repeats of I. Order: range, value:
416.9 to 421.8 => 141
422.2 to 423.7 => 139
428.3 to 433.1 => 169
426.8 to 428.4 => 142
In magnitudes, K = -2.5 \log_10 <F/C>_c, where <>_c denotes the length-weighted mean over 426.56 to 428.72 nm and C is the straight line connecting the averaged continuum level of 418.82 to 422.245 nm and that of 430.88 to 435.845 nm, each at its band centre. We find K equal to 0.09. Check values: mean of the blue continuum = 120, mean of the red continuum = 137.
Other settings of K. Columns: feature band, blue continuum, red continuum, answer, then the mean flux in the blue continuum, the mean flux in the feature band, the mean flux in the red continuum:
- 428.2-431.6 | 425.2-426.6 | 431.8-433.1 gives 0.05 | 118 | 123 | 136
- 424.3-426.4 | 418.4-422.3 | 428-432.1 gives 0.02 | 120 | 121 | 126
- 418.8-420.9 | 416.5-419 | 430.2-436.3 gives 0.03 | 120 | 118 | 135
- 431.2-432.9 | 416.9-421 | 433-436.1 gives 0.00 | 119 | 137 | 140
